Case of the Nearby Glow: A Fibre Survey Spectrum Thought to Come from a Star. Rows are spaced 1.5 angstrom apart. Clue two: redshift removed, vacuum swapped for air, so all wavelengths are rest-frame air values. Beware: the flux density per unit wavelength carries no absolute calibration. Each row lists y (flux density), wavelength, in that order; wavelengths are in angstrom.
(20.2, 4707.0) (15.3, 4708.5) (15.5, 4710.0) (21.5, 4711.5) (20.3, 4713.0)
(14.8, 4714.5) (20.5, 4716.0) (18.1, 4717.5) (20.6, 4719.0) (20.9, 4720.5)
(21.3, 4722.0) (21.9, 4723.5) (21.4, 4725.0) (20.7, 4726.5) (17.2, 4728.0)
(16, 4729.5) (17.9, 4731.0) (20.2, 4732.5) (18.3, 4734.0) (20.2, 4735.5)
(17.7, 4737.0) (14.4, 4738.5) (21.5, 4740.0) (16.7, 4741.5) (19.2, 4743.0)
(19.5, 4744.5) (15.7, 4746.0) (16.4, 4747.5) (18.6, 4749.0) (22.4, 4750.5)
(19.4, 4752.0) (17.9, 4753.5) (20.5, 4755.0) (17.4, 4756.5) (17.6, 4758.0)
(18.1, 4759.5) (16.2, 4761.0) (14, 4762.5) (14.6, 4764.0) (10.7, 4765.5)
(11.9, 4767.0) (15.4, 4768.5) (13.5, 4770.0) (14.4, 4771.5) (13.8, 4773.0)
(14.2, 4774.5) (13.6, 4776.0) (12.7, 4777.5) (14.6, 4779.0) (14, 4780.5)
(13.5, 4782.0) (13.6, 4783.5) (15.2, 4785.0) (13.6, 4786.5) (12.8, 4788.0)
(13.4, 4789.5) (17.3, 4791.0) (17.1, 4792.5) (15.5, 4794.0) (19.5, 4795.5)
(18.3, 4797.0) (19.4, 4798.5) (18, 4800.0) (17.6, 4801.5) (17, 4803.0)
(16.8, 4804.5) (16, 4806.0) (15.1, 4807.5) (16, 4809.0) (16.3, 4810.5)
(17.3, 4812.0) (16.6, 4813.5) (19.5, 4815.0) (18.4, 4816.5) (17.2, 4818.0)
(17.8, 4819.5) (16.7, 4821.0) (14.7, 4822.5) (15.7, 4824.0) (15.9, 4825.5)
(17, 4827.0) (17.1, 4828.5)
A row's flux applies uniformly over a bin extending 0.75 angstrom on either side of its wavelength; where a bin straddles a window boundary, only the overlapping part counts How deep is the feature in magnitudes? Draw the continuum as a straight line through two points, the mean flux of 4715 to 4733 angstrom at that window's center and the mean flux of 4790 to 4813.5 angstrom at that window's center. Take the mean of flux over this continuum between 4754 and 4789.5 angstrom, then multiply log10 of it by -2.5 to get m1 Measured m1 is 0.23 mag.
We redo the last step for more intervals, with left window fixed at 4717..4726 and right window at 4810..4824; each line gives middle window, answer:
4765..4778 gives 0.369 mag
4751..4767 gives 0.173 mag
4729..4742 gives 0.117 mag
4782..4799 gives 0.146 mag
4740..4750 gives 0.102 mag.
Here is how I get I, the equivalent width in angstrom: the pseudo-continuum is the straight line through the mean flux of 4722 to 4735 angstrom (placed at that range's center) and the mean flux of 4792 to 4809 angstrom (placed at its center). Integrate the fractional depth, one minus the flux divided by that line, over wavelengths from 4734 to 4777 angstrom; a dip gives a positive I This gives 4.5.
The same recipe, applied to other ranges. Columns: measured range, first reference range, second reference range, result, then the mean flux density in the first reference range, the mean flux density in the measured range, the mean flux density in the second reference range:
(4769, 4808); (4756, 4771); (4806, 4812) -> 0.3 angstrom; 14.9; 15.4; 16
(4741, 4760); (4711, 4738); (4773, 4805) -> -0.7 angstrom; 19.4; 18.4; 15.6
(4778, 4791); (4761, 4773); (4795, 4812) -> 1.2 angstrom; 13.7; 14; 17.2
